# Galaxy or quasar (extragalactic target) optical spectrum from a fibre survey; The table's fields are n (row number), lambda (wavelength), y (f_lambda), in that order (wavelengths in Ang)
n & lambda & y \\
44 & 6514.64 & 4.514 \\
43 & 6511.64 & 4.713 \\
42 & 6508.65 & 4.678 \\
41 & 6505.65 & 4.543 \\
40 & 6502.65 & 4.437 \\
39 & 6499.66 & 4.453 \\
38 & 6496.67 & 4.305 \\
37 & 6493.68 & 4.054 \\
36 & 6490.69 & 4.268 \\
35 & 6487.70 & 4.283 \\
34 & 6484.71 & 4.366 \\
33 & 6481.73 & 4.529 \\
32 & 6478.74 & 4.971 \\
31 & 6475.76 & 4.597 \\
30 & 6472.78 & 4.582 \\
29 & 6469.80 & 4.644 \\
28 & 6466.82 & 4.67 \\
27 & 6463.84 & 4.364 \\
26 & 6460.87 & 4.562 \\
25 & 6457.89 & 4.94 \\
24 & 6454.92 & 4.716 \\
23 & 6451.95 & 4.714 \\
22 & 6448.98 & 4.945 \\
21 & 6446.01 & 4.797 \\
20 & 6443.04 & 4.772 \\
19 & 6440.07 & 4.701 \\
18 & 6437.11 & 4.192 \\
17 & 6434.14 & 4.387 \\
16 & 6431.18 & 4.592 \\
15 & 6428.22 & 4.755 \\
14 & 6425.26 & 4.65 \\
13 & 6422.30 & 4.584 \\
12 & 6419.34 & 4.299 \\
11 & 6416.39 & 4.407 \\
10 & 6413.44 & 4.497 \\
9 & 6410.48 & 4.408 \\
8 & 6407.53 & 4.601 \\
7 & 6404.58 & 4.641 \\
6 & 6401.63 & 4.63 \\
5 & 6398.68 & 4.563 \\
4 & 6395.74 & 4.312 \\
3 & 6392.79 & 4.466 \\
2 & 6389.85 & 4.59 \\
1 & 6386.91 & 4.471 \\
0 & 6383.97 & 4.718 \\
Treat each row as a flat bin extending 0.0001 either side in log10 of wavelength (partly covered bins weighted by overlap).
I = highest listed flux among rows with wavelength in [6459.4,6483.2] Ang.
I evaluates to 4.971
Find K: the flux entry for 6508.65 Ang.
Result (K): 4.678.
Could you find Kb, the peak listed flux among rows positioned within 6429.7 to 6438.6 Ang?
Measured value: 4.592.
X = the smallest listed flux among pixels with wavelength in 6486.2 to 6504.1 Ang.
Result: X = 4.054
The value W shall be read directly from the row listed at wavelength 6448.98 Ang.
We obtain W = 4.945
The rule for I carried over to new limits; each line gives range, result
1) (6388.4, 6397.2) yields 4.59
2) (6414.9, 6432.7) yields 4.755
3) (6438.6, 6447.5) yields 4.797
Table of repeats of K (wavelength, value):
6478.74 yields 4.971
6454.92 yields 4.716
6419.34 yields 4.299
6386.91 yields 4.471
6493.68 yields 4.054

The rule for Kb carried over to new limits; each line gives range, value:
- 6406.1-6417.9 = 4.601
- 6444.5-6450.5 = 4.945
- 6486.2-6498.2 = 4.305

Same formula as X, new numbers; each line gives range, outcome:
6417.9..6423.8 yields 4.299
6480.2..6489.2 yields 4.283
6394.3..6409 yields 4.312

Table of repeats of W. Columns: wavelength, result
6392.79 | 4.466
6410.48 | 4.408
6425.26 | 4.65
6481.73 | 4.529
